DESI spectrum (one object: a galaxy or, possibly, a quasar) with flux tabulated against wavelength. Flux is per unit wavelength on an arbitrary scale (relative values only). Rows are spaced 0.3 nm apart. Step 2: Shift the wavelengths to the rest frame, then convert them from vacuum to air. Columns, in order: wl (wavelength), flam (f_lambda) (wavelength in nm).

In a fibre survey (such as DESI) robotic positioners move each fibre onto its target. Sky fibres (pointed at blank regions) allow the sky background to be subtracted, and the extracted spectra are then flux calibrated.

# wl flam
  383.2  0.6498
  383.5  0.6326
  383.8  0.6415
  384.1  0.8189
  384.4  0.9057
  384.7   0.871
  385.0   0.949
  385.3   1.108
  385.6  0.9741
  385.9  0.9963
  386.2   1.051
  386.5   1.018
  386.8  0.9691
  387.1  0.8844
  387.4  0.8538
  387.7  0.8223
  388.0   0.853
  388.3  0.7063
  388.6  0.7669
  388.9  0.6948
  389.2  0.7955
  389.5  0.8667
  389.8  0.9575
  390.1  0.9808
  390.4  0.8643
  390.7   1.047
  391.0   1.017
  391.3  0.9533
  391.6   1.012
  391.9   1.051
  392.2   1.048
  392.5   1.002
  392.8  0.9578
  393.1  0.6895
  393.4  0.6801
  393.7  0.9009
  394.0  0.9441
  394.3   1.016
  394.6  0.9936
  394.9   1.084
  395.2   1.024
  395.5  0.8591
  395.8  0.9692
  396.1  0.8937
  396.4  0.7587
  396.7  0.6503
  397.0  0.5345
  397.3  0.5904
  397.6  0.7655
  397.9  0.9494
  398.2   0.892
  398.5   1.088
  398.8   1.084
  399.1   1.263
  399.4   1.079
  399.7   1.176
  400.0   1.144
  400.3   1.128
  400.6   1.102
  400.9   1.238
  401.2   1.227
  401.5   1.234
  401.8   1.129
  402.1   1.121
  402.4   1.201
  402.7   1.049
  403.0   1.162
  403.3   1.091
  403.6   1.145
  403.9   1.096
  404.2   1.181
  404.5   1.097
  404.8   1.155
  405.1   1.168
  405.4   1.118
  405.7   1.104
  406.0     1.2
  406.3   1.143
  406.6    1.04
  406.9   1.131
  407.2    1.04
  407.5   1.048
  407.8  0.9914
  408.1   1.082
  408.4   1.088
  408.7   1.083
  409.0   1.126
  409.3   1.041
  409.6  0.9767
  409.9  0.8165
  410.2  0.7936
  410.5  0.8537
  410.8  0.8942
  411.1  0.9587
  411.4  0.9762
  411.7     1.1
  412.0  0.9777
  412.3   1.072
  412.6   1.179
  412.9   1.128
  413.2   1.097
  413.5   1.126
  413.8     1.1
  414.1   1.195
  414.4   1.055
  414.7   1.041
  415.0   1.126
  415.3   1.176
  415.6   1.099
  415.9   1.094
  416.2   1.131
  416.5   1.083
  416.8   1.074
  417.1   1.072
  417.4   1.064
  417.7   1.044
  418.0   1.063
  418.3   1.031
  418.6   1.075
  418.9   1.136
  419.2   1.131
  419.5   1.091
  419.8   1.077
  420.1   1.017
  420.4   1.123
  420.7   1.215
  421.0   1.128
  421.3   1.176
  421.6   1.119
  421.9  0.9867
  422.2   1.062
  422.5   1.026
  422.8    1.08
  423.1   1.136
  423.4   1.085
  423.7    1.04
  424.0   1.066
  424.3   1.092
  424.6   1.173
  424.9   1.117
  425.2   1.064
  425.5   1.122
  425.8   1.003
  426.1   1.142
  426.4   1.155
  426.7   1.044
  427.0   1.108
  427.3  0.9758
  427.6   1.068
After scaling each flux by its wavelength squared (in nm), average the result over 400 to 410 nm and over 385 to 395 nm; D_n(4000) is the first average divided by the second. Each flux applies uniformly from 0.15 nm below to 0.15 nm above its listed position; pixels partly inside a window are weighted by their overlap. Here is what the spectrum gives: 1.29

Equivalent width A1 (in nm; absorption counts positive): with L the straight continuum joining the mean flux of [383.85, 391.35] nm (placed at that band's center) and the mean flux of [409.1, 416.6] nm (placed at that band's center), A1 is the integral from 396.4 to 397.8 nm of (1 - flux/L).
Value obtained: 0.44 nm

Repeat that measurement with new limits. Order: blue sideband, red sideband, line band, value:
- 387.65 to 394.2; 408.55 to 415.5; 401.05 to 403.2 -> -0.417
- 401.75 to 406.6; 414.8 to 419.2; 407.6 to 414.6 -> 0.497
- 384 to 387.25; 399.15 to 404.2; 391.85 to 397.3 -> 0.936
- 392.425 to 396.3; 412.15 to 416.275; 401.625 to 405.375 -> -0.456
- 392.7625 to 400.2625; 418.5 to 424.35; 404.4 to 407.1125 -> -0.390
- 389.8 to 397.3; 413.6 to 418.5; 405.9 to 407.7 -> -0.140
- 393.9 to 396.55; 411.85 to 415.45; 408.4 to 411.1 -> 0.291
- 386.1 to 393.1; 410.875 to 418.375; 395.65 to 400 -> 0.250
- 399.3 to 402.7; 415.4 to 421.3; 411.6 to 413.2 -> 0.036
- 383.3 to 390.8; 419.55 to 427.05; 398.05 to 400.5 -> -0.400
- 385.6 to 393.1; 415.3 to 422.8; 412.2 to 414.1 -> -0.123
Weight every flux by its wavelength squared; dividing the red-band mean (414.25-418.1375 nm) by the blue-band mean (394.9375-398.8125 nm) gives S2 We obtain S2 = 1.41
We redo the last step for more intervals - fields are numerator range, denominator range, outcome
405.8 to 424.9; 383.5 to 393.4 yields 1.36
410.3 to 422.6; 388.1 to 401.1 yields 1.28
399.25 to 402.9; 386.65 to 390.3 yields 1.45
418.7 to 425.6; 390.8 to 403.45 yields 1.25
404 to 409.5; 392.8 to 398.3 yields 1.37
